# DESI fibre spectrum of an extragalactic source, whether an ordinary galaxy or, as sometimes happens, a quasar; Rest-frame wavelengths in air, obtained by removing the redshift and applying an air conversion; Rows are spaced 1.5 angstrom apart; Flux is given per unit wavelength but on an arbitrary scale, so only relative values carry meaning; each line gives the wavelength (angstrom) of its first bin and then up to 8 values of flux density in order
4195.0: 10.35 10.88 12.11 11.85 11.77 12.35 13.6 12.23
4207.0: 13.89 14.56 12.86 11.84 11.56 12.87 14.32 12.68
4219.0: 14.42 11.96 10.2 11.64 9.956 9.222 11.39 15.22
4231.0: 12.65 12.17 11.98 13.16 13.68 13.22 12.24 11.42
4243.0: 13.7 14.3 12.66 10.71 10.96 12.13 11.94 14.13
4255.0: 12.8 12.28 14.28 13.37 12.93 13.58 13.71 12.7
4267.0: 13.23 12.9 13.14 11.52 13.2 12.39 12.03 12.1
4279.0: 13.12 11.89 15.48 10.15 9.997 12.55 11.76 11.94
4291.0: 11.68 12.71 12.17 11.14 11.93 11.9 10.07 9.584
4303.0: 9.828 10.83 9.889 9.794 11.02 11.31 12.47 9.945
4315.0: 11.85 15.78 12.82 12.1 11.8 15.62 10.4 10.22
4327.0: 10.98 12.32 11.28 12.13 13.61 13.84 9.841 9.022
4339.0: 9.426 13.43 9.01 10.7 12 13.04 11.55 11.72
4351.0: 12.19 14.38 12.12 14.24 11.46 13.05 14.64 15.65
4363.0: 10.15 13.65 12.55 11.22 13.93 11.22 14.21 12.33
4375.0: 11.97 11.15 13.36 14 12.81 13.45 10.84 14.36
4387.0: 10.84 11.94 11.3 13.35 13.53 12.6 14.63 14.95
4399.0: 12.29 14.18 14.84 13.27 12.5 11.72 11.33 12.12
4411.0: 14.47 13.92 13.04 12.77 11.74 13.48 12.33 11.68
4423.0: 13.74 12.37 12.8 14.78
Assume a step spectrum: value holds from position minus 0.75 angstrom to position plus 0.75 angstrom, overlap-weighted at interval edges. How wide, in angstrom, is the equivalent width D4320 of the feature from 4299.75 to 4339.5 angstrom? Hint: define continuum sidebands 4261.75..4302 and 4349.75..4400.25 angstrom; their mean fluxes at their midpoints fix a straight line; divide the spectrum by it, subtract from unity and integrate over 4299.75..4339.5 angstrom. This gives 3.3 angstrom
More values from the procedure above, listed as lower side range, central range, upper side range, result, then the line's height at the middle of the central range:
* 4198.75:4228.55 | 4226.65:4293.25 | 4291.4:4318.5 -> -4.33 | 11.8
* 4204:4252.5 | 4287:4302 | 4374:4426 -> 1.27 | 12.6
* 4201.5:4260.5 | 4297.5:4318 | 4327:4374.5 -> 1.97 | 12.4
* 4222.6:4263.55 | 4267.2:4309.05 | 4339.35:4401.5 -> 2.88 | 12.6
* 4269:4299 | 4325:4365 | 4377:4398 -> 1.79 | 12.6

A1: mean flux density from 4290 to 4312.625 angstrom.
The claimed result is 11.1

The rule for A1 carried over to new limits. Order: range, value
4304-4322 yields 11.7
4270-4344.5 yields 11.7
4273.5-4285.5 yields 12.2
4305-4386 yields 12.2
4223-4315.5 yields 12.1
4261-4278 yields 12.8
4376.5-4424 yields 12.9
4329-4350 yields 11.5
